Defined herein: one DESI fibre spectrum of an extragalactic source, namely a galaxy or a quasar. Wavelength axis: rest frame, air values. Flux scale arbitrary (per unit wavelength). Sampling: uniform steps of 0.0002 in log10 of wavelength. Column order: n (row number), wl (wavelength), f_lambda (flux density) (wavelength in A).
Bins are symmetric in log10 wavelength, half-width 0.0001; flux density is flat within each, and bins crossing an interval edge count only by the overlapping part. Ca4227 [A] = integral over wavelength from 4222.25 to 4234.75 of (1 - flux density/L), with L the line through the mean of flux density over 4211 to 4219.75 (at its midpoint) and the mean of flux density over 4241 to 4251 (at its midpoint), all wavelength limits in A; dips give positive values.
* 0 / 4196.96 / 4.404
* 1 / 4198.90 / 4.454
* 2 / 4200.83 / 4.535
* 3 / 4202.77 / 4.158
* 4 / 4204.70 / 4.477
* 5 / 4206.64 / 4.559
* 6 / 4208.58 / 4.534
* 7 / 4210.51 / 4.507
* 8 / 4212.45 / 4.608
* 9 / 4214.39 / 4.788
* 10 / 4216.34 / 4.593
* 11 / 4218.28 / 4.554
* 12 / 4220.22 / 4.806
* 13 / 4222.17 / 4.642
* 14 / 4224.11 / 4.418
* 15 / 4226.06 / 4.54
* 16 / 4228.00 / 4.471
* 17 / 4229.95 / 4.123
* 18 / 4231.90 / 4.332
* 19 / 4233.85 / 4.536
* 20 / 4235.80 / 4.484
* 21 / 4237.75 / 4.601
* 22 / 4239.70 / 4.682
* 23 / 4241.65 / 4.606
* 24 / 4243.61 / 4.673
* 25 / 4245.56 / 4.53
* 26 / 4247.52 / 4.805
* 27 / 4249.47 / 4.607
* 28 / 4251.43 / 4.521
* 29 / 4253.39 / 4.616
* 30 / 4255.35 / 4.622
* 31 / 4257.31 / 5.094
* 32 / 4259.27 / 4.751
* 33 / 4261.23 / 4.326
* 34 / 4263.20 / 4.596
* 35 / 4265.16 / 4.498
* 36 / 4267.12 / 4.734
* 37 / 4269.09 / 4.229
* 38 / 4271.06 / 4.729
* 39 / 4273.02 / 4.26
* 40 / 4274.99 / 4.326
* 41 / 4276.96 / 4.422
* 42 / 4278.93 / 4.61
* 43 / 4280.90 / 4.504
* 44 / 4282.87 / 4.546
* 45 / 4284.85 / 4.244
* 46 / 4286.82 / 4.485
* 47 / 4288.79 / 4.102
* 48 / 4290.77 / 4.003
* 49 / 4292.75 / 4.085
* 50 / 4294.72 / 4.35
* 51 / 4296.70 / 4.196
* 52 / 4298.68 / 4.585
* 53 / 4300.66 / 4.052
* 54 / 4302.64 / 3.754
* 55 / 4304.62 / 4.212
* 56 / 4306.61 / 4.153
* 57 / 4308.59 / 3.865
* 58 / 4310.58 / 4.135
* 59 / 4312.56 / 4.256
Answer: 0.59 A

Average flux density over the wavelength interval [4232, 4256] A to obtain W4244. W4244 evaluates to 4.6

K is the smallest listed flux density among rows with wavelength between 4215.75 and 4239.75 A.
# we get 4.123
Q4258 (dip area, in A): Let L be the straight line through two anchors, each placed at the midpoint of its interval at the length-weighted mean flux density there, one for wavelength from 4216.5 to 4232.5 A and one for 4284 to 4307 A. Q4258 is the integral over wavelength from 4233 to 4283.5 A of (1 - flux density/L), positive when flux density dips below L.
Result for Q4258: -2.62 A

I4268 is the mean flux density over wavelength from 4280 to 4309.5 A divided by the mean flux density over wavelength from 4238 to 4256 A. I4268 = 0.91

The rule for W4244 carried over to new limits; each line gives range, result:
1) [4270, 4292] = 4.38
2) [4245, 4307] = 4.42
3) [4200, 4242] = 4.52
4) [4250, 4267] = 4.63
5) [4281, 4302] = 4.27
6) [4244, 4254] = 4.62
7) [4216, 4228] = 4.58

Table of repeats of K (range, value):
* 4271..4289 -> 4.102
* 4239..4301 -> 4.003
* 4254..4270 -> 4.229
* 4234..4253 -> 4.484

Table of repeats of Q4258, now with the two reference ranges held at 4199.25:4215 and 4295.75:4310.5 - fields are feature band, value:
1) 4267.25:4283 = -0.9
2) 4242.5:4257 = -1.0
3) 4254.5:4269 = -1.2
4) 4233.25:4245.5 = -0.6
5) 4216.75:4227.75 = -0.3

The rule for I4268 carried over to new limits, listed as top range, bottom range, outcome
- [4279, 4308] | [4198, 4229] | 0.93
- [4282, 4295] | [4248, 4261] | 0.91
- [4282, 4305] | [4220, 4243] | 0.93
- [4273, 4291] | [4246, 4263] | 0.94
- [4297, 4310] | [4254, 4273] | 0.89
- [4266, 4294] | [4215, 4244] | 0.97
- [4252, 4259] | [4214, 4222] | 1.02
